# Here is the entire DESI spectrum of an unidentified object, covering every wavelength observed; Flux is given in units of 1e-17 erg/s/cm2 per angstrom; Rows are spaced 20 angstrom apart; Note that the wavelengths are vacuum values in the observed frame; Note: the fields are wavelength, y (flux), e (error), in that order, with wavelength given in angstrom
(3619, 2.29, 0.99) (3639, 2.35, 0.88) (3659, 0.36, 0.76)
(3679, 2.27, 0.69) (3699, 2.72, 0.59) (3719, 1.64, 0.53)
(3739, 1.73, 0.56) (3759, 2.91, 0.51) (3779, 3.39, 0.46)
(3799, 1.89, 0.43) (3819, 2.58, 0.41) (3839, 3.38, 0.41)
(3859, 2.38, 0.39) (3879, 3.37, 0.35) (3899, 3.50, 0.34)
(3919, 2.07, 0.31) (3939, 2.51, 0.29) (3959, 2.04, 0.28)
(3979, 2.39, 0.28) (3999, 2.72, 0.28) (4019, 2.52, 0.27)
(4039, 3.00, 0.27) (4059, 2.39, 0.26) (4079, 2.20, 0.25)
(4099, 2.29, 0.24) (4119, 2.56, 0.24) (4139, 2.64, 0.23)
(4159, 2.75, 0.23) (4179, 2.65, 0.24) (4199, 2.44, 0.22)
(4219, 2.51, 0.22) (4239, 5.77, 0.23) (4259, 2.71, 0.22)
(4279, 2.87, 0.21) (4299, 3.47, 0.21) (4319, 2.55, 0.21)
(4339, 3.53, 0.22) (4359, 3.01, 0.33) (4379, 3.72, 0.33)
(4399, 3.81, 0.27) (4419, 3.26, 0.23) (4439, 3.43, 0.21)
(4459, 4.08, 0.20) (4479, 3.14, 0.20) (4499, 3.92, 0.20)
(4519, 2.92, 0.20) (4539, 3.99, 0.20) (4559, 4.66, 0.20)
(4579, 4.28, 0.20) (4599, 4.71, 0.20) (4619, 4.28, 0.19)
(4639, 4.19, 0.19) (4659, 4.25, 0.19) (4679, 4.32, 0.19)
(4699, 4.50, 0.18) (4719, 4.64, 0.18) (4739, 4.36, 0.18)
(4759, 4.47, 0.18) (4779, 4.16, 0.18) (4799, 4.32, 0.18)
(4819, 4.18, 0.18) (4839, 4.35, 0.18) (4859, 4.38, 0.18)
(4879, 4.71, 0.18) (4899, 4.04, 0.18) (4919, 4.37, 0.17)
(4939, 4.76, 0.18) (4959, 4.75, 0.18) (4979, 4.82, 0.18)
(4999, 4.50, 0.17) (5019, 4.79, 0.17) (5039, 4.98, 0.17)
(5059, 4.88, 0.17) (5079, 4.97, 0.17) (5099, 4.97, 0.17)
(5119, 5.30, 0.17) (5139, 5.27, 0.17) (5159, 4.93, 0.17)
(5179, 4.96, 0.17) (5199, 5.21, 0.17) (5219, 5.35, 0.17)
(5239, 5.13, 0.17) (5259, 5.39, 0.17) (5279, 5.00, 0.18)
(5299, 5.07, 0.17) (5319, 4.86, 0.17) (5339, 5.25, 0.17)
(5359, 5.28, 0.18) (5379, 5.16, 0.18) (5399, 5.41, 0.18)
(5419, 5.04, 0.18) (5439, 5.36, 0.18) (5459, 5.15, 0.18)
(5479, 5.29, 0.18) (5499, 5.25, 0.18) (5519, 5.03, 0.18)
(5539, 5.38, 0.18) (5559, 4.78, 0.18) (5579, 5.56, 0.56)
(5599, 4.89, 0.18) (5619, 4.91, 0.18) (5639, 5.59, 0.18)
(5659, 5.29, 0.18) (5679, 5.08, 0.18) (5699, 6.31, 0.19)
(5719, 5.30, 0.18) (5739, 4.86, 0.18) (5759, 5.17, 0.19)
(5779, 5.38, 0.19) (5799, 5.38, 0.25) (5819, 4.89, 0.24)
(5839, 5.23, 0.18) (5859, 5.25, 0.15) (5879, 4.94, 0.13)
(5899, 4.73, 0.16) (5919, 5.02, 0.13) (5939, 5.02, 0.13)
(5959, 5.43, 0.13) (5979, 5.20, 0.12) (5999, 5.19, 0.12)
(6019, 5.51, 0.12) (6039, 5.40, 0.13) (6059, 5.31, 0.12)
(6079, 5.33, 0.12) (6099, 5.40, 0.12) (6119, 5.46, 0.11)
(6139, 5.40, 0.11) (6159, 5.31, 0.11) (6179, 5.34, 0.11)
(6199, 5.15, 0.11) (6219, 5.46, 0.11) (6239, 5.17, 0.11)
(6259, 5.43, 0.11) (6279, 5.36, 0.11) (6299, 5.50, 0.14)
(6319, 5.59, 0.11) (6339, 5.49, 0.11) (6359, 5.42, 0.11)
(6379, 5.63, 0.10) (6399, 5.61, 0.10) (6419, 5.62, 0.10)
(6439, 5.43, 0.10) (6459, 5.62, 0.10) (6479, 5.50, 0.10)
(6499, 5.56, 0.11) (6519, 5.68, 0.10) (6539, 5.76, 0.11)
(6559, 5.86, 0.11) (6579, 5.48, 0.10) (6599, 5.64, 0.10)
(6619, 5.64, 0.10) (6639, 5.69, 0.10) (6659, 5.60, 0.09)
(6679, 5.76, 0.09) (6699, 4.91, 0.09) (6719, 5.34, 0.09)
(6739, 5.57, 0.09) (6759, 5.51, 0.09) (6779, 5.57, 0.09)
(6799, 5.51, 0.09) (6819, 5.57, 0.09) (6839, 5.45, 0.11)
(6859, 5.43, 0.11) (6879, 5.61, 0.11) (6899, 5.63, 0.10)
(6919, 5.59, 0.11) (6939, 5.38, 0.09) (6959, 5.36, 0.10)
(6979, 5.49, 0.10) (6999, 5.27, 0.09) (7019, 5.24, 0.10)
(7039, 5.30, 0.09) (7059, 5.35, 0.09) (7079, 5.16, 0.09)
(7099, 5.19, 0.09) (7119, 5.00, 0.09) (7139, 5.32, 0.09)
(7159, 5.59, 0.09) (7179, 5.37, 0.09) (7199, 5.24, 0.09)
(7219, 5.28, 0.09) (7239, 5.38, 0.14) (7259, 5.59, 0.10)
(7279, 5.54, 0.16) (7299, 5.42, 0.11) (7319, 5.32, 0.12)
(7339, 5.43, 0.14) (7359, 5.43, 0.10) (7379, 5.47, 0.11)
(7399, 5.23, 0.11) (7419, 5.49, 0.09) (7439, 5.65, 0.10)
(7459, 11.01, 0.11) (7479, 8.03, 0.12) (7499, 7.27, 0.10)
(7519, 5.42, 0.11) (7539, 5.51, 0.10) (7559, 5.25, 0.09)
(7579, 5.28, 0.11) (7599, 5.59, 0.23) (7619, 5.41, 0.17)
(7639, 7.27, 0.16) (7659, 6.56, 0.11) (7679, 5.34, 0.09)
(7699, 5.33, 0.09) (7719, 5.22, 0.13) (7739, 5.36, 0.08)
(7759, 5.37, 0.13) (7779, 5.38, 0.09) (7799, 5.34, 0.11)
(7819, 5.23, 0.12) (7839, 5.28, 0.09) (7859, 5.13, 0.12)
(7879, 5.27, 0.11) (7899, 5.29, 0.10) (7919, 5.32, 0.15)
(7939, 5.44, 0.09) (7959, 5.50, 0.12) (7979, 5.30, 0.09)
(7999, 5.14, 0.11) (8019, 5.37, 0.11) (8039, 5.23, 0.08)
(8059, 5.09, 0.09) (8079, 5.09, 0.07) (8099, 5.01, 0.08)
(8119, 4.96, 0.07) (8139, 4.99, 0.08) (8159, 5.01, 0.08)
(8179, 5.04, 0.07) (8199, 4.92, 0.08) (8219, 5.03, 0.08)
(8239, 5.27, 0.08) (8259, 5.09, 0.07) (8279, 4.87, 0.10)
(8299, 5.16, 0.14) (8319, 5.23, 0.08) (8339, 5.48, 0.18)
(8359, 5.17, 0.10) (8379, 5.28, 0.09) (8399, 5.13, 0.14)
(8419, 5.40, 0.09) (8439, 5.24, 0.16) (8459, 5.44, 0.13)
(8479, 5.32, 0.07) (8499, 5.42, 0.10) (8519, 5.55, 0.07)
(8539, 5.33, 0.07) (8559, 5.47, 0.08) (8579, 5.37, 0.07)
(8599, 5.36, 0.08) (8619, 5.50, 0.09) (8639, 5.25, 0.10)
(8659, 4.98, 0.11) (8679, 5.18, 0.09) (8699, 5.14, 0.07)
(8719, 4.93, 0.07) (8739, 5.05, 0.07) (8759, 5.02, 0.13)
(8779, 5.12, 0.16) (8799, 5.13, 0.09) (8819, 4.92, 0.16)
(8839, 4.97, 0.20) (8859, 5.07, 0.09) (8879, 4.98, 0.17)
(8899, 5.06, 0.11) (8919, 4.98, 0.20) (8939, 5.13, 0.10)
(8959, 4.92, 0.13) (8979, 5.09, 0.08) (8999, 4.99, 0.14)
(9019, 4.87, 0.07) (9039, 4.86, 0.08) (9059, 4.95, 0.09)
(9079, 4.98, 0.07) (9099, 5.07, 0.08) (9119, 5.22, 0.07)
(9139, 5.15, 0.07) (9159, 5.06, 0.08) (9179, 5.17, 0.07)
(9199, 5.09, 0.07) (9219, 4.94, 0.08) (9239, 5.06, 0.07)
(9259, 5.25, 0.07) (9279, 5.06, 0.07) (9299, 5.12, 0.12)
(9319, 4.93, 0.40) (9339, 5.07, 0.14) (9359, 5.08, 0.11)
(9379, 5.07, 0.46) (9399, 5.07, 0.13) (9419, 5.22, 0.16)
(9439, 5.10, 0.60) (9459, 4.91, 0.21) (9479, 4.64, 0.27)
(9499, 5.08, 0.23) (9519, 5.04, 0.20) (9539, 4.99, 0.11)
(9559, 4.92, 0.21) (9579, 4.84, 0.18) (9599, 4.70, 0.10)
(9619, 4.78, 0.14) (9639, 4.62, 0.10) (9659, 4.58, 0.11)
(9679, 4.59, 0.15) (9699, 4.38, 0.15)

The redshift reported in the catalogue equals 0.137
